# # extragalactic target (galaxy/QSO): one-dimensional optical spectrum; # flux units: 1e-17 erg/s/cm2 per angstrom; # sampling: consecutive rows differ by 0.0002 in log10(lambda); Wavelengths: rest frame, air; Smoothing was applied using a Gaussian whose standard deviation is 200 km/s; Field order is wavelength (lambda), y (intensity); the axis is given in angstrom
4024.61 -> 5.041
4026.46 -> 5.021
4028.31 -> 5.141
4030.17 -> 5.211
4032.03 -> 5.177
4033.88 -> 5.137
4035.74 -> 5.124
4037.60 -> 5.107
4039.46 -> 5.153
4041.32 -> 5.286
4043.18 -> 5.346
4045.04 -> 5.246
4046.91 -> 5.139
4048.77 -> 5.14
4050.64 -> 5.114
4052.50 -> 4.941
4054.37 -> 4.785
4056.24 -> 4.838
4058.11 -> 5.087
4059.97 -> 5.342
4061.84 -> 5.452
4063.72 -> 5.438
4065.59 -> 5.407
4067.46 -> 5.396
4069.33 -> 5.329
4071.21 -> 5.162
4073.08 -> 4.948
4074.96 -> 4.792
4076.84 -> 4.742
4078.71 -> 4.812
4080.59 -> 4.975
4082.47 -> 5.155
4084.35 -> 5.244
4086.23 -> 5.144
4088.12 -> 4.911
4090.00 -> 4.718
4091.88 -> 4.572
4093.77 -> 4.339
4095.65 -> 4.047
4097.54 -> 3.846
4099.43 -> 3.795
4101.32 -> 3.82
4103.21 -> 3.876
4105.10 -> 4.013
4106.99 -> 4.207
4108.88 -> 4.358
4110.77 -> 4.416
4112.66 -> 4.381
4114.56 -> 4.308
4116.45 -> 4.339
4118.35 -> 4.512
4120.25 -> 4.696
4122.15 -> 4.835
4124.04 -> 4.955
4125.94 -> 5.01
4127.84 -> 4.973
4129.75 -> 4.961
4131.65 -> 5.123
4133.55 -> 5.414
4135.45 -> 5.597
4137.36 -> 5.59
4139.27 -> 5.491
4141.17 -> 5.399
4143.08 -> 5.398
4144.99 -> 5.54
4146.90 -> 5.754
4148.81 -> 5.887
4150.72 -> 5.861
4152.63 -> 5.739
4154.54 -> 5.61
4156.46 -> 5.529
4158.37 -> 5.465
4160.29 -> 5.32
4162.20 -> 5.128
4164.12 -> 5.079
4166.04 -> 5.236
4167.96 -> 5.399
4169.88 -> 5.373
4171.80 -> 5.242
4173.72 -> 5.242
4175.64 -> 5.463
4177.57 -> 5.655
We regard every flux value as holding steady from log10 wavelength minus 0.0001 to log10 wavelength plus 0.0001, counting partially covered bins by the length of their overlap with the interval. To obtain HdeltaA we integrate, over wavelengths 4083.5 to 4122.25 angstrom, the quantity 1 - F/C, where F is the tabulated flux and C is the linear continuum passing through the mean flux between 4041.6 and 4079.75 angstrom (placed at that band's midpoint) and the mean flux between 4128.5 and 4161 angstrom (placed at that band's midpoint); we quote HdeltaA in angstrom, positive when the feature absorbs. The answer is 6.8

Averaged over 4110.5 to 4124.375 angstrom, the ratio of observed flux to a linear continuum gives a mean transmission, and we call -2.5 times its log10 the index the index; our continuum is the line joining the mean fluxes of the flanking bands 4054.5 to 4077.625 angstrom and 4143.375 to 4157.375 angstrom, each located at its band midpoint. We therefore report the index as 0.20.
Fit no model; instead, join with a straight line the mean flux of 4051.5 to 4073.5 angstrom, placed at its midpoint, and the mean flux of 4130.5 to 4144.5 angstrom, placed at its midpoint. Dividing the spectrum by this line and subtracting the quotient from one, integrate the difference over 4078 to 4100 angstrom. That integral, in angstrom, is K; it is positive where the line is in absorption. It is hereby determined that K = 2.62 angstrom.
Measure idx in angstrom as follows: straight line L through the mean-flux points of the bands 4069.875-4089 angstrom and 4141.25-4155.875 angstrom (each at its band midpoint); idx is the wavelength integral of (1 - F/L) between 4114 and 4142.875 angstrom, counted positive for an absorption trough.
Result 2.3 angstrom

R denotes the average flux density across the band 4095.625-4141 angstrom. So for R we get 4.63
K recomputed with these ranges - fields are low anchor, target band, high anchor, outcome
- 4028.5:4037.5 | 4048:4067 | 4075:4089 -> -0.3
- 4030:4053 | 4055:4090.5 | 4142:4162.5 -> 1.2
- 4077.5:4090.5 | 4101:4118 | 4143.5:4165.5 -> 3.2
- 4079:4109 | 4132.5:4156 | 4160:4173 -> -2.8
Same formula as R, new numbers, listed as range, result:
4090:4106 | 4.08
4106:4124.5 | 4.49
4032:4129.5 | 4.82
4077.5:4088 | 5.05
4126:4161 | 5.47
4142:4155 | 5.68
